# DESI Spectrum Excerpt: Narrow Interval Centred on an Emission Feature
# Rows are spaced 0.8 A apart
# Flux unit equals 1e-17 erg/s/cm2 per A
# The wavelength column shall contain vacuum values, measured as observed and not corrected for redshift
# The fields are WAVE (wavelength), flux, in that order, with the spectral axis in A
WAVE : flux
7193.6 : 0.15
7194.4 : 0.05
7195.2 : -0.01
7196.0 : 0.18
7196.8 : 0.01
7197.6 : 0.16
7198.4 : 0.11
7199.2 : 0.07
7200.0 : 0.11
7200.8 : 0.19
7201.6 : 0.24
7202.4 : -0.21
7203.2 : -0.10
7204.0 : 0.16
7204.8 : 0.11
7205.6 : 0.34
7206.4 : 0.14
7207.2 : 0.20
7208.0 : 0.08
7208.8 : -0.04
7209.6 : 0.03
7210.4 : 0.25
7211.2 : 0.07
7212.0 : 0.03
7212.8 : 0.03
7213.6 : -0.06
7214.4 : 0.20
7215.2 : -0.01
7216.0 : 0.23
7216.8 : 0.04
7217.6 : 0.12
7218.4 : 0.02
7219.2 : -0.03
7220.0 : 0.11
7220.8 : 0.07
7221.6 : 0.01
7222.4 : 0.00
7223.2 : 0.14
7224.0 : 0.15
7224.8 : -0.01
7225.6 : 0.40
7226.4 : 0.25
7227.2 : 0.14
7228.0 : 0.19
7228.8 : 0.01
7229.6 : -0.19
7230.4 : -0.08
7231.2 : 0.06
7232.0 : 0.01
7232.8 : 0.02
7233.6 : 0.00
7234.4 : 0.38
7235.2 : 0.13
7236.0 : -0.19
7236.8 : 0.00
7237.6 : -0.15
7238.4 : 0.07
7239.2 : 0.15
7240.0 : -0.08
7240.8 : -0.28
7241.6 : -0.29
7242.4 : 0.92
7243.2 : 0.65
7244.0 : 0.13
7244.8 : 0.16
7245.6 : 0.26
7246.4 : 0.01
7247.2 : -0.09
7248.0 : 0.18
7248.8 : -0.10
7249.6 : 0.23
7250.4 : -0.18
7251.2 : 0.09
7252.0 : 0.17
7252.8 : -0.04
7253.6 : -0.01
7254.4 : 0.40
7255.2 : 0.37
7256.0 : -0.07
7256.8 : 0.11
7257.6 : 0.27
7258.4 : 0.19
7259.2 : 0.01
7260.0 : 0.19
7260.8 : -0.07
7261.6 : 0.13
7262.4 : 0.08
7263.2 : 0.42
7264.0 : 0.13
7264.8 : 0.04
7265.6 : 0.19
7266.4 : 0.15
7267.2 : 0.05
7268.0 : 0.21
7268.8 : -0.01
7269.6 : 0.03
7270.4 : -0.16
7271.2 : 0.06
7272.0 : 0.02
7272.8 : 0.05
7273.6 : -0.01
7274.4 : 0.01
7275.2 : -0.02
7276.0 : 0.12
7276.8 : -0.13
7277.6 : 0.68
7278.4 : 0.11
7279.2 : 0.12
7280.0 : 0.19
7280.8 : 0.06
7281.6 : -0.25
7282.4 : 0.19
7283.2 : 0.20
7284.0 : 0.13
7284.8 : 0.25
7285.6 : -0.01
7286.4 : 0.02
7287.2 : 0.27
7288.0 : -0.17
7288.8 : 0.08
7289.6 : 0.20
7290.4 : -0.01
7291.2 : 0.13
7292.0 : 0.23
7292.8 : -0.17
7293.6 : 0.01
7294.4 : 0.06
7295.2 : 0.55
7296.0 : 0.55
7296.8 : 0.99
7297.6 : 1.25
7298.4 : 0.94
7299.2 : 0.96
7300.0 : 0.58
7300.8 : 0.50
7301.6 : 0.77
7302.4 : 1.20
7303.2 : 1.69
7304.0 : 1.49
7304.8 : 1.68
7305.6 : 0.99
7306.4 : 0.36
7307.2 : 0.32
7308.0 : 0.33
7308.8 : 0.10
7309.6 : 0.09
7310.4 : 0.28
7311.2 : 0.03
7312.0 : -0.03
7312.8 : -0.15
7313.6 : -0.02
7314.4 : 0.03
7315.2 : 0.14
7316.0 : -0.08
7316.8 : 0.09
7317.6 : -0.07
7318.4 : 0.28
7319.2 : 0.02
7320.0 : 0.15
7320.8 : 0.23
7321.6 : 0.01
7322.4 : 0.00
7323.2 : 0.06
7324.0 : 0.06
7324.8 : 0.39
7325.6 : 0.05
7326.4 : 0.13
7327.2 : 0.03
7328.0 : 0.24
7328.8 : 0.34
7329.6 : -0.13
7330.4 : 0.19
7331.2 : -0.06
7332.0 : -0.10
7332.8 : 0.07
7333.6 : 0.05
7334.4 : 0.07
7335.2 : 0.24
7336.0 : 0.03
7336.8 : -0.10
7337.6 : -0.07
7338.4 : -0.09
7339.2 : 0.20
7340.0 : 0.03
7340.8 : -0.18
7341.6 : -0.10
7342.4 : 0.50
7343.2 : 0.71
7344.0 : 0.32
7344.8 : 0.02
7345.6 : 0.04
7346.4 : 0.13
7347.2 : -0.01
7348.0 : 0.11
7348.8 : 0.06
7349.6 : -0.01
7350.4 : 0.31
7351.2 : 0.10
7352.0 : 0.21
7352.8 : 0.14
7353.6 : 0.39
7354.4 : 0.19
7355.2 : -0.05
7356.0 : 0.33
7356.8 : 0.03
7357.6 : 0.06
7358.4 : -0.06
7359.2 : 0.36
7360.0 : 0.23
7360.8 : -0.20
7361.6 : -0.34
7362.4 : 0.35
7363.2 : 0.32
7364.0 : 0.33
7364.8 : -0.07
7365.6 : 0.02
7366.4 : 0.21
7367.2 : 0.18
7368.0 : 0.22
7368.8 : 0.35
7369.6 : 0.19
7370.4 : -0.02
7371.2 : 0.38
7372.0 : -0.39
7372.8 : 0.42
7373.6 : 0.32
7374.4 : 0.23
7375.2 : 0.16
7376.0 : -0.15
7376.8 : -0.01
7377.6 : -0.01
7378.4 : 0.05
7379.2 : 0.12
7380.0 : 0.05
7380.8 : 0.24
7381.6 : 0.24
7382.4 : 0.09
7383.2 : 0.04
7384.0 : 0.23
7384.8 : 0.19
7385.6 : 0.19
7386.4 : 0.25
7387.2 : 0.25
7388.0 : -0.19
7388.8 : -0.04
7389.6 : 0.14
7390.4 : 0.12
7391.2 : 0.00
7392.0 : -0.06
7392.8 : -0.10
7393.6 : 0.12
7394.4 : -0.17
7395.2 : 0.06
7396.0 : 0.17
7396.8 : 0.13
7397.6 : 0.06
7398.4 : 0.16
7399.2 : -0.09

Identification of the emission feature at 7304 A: [O II]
